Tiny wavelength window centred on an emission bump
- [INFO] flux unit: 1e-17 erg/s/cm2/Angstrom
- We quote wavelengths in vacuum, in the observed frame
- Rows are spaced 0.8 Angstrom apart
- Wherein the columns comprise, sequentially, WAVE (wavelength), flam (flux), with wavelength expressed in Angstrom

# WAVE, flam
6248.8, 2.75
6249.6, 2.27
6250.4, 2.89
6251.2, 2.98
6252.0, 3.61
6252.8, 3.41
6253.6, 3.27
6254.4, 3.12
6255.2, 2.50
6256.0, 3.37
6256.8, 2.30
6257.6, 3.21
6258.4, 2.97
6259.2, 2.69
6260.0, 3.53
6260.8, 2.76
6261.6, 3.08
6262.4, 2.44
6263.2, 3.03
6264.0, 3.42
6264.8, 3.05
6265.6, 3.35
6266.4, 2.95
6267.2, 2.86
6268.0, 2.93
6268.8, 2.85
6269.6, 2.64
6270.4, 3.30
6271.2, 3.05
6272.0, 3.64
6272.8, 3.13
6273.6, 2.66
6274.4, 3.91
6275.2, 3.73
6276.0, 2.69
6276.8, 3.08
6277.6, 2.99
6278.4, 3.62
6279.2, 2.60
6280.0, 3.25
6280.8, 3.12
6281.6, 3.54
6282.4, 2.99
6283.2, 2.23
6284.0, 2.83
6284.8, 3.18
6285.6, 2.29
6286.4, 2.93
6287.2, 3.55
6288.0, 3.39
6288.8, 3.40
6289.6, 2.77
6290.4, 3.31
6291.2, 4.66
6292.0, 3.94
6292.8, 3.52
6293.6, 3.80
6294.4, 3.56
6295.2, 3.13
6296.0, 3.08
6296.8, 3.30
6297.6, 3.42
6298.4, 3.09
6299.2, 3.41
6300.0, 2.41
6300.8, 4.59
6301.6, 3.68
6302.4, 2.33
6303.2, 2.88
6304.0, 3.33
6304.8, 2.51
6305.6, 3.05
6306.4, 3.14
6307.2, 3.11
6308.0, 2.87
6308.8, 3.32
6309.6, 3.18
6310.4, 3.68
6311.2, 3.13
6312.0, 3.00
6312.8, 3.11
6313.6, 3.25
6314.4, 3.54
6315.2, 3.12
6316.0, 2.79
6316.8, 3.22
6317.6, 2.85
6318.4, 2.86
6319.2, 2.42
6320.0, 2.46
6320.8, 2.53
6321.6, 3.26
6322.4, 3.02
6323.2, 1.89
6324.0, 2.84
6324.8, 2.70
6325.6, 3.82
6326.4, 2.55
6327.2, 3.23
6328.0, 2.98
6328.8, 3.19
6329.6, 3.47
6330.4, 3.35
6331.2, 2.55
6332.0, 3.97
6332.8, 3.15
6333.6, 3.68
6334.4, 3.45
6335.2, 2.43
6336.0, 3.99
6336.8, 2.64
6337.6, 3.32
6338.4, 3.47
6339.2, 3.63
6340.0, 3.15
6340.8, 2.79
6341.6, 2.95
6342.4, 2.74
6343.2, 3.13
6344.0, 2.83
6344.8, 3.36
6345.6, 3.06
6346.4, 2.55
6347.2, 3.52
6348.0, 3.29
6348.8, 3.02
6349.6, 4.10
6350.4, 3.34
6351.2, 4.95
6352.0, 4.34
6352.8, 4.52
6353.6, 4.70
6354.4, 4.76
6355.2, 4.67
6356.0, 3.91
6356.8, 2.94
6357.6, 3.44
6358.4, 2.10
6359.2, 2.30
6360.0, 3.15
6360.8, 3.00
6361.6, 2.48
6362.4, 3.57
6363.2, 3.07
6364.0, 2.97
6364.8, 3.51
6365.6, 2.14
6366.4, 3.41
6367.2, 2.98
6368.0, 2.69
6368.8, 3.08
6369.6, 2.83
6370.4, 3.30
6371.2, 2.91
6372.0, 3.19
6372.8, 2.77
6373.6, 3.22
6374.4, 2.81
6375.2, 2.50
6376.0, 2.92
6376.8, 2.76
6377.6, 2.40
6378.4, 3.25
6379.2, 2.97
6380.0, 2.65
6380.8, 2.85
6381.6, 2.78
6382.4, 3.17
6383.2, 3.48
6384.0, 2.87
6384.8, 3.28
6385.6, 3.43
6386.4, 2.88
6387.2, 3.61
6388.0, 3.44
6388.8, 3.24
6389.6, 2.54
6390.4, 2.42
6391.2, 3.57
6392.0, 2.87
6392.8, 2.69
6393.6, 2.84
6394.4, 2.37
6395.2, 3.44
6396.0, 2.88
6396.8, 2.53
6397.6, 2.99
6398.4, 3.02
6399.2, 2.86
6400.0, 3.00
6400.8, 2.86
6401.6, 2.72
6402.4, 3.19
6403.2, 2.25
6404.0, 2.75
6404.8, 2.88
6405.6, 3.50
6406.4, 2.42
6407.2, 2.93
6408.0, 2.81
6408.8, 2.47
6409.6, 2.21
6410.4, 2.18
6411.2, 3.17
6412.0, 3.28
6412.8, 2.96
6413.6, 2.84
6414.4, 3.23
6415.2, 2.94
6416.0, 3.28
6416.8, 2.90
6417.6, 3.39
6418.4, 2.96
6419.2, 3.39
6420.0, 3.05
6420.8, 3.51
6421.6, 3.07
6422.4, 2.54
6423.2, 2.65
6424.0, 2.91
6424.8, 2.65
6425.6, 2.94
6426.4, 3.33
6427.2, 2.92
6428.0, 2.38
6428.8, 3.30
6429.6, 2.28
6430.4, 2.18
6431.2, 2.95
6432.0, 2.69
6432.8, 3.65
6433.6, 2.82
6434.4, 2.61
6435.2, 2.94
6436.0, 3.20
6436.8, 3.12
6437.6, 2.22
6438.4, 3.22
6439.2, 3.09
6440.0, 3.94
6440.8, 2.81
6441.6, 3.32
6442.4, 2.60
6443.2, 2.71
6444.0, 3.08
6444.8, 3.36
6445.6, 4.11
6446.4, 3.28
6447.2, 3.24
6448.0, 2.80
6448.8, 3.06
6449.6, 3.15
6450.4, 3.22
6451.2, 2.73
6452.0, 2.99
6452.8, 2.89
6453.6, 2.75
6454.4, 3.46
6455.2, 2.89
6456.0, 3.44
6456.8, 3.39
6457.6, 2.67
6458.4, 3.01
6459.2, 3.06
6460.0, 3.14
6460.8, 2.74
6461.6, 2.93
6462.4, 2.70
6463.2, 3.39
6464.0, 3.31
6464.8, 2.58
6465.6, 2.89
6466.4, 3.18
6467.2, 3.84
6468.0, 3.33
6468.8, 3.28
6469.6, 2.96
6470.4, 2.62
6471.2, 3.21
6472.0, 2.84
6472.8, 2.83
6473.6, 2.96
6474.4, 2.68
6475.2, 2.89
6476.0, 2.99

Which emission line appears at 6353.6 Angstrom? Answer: [O III]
